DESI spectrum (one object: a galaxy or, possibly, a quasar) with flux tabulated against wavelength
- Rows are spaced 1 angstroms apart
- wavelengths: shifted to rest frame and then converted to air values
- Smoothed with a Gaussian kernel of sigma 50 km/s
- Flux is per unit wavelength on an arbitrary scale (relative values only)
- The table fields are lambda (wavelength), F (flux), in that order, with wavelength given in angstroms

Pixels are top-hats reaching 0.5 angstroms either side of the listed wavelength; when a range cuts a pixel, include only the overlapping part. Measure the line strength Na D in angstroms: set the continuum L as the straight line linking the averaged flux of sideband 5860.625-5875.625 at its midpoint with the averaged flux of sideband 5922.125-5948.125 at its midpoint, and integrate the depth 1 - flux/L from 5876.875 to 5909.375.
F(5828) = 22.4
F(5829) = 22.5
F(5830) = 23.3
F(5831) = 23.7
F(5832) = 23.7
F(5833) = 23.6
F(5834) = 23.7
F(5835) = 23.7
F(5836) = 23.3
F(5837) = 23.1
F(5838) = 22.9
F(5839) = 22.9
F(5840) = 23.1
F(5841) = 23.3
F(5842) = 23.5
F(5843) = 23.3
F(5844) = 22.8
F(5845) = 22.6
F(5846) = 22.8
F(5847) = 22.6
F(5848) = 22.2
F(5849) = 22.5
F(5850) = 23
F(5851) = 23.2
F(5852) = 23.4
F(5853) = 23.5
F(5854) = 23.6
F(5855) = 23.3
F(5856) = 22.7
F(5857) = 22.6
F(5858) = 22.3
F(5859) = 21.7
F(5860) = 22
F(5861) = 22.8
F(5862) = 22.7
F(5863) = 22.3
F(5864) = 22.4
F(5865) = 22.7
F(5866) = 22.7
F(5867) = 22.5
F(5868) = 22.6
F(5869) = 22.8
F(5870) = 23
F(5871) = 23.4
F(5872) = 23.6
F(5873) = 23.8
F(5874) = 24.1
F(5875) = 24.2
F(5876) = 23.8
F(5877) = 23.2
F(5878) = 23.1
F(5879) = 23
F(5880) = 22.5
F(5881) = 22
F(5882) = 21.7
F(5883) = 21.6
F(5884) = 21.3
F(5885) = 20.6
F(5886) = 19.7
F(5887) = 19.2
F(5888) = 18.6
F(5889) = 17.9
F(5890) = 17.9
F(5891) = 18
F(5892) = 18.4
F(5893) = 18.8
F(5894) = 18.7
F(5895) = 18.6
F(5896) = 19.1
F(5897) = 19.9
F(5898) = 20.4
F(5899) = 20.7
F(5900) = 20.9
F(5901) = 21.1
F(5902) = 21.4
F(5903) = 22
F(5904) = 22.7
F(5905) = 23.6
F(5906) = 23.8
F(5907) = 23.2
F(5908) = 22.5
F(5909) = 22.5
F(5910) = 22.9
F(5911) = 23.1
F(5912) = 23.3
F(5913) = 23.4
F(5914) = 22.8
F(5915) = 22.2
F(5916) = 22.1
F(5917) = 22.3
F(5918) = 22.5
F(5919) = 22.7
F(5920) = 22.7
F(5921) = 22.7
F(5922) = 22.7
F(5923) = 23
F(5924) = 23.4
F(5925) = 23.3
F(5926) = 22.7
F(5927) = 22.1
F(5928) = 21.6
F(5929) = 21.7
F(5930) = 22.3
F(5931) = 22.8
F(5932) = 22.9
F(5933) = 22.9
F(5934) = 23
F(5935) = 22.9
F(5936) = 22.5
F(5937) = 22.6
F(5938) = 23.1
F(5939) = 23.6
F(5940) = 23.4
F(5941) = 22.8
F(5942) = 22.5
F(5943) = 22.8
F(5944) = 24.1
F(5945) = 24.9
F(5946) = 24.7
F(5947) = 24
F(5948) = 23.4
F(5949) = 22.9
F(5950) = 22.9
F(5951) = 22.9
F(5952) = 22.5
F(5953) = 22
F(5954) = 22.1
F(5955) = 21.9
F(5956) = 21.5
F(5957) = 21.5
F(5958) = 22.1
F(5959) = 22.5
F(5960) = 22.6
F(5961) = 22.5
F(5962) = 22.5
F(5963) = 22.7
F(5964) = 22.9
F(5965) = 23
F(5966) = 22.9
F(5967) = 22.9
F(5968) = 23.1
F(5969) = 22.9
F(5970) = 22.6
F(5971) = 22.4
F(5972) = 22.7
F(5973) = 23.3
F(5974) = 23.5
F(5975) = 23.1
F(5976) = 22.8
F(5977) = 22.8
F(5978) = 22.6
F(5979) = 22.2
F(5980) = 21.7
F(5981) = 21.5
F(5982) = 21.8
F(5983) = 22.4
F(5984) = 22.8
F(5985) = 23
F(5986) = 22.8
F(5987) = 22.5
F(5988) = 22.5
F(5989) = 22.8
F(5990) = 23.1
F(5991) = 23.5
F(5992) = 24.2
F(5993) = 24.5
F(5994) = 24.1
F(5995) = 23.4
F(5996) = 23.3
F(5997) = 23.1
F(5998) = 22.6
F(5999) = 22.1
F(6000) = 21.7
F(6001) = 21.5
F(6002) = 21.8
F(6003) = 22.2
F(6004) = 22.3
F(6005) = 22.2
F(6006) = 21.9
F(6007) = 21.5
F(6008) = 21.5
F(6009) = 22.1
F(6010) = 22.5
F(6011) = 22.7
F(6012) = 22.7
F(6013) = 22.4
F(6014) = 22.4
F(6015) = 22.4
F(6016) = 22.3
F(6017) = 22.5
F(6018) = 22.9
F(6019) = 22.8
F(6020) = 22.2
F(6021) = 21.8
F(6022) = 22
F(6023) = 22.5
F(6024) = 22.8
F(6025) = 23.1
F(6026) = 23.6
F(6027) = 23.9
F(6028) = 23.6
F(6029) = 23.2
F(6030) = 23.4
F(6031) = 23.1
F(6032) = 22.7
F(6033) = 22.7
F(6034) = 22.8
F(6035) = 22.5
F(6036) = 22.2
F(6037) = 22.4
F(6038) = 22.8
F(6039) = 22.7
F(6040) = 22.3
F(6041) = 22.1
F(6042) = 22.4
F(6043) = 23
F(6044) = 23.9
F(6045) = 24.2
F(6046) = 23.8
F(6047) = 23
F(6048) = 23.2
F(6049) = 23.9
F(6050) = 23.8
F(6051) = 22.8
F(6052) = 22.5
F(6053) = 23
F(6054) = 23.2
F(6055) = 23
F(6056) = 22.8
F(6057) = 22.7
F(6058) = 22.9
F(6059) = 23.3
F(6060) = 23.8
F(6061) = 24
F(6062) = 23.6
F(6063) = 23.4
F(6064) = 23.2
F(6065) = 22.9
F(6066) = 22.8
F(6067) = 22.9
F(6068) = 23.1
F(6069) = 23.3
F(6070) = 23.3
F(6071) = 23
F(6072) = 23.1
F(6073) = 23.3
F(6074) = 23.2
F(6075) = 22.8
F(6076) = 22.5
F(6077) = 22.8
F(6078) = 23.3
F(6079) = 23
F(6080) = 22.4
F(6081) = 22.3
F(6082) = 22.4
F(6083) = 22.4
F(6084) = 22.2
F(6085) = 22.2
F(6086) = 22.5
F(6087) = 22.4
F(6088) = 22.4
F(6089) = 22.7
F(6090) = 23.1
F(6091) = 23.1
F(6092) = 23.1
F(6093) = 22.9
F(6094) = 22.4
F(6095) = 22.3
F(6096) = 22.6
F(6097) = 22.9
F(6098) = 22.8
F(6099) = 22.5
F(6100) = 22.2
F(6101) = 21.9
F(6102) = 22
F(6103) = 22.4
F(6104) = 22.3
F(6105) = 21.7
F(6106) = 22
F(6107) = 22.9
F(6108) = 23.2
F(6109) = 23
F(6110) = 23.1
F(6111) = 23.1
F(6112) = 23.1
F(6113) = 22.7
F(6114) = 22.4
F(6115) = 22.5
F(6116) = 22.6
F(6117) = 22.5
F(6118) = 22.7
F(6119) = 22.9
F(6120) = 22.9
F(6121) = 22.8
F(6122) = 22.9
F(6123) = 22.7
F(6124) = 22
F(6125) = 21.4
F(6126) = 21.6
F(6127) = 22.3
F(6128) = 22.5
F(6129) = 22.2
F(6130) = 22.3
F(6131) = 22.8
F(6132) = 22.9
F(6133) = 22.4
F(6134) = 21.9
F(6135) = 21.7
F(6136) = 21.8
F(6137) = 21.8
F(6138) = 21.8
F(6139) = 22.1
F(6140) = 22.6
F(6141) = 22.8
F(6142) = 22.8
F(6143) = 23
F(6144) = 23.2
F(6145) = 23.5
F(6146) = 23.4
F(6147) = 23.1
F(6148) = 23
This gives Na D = 3.1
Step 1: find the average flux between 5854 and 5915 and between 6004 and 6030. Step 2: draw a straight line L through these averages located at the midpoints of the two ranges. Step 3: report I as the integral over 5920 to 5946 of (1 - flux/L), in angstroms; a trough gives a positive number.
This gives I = -1.0 angstroms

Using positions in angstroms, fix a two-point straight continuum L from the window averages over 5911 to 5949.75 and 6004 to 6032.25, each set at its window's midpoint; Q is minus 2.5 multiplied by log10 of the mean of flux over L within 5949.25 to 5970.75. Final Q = 0.01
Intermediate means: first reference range 22.9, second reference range 22.6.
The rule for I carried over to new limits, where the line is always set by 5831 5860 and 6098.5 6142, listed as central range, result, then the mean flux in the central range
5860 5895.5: 2.17 angstroms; 21.6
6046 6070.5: -0.69 angstroms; 23.2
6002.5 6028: 0.20 angstroms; 22.5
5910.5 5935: 0.19 angstroms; 22.7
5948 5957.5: 0.20 angstroms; 22.3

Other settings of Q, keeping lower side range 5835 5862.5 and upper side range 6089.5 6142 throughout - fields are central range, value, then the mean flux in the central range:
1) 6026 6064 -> -0.02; 23.1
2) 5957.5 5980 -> 0.00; 22.7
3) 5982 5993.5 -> -0.02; 23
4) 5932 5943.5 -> -0.01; 22.9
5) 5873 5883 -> -0.01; 23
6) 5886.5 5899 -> 0.21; 18.9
